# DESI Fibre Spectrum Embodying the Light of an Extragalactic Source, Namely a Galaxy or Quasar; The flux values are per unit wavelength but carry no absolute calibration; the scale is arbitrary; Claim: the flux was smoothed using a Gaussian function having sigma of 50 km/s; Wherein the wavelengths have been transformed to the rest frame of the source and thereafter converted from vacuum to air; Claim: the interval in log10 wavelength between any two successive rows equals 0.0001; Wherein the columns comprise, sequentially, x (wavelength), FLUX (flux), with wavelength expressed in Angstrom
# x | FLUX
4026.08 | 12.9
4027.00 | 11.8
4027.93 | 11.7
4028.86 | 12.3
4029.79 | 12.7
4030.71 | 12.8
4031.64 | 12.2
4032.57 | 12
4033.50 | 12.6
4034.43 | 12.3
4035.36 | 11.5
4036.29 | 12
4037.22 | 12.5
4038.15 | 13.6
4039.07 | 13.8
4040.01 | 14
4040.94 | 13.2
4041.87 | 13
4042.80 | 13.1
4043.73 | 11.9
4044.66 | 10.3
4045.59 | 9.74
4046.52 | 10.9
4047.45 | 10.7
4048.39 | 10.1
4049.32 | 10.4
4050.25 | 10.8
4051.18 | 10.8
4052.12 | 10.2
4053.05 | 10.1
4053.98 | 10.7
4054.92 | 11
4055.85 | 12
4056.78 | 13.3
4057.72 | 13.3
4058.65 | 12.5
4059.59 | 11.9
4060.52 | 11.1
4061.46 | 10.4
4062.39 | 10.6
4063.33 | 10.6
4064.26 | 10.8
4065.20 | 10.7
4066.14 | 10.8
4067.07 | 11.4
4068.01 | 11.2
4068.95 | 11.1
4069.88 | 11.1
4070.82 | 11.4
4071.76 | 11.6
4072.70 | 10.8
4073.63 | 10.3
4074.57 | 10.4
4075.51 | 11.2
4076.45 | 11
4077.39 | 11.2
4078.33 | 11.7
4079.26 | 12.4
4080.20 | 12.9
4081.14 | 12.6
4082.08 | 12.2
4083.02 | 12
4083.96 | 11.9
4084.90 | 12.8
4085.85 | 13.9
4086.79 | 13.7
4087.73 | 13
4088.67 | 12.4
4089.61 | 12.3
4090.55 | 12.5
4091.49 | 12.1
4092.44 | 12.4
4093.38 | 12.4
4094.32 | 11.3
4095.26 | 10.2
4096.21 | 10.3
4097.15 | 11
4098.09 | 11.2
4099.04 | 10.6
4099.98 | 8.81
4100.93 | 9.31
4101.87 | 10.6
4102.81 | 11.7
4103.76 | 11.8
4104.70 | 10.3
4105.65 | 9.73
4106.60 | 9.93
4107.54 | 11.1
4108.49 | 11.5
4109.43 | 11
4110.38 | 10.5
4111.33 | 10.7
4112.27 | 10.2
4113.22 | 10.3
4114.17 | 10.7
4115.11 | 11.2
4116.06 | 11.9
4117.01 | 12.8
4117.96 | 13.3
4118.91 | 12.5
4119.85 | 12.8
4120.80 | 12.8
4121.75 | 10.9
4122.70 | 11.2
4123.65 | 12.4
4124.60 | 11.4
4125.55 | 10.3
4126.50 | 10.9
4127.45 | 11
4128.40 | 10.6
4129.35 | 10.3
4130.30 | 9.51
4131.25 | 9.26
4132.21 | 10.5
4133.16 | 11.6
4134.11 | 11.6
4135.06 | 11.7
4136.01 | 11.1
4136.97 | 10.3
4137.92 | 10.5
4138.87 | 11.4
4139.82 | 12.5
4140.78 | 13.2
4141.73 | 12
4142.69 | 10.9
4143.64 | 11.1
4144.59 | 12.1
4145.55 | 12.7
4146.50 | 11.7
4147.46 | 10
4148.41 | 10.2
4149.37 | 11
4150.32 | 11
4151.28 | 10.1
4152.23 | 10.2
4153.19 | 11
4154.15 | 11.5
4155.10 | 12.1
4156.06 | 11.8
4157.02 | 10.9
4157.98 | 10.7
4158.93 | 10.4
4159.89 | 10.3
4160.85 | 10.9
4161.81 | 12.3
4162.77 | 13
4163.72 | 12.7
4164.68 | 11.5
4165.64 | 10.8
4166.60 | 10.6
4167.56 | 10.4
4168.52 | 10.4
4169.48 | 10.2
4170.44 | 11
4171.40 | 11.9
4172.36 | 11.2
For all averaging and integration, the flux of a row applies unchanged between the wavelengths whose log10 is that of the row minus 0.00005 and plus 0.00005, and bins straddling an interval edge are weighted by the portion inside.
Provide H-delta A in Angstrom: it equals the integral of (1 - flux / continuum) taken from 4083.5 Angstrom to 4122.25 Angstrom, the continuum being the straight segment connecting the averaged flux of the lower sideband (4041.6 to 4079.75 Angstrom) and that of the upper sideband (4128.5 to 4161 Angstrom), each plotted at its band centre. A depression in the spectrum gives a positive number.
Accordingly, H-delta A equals -1.2 Angstrom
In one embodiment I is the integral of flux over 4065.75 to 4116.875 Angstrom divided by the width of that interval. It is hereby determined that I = 11.4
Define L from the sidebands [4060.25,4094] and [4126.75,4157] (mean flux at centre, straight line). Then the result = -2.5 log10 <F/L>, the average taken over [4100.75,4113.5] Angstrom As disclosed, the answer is 0.075 mag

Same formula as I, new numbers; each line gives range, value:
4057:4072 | 11.3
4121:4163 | 11.1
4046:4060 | 11.2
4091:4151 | 11.1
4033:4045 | 12.6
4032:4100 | 11.6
